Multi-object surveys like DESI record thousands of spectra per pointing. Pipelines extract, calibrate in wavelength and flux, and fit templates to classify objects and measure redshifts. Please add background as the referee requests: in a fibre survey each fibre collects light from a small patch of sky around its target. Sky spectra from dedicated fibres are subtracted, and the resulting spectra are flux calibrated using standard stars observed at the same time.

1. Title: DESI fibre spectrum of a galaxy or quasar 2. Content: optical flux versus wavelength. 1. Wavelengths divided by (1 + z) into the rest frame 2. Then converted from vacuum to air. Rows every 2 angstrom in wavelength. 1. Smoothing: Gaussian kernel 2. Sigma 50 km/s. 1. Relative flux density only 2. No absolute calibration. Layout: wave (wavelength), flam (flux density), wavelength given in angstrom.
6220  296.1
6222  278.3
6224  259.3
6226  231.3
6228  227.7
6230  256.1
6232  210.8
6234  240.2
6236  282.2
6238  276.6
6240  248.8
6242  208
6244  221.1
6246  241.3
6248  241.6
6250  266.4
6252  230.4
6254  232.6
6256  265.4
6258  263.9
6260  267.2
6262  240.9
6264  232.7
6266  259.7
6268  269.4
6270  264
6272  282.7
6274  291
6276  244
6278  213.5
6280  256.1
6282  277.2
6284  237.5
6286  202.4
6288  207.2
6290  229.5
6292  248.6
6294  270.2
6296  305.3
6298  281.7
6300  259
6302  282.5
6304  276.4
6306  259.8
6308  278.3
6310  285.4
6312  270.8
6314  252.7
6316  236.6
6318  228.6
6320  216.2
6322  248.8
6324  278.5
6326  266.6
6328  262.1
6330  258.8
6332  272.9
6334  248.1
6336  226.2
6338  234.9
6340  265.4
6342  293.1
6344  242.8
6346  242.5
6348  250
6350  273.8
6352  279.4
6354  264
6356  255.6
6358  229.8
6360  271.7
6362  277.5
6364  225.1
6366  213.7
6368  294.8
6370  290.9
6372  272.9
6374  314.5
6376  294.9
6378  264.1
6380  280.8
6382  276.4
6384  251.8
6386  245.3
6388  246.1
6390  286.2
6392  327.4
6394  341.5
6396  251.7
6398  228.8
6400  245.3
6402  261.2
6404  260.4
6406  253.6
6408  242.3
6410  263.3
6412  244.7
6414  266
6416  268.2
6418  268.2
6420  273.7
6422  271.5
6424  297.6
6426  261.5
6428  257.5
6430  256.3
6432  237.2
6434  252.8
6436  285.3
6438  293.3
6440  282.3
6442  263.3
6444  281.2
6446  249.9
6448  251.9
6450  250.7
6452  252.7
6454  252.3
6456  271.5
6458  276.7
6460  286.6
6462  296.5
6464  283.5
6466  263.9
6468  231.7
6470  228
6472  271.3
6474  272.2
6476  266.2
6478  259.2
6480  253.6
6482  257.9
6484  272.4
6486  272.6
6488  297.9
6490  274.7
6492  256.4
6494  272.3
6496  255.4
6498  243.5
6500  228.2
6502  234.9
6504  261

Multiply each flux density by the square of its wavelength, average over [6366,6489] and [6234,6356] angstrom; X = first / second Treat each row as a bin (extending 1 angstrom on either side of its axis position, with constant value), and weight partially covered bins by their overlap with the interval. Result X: 1.09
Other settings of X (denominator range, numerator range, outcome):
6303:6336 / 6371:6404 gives 1.09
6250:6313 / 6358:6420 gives 1.07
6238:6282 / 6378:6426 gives 1.11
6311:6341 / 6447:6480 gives 1.09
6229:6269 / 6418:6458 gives 1.14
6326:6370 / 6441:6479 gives 1.06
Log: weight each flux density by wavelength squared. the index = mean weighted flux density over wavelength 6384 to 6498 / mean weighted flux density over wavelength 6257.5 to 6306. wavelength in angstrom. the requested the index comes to 1.09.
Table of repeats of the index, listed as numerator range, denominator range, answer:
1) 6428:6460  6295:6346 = 1.05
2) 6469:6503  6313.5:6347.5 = 1.08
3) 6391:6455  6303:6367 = 1.07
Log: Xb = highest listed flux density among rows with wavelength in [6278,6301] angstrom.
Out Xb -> 305.3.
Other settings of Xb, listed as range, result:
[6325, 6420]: 341.5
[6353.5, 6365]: 277.5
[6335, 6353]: 293.1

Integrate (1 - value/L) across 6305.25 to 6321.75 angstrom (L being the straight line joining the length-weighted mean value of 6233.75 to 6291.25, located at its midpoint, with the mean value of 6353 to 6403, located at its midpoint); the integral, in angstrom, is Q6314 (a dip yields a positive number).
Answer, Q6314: 0.2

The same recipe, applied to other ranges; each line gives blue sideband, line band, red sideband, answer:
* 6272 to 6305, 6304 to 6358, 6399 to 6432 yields 0.1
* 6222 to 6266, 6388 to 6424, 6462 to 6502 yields -1.6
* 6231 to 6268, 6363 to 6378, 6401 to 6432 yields -0.8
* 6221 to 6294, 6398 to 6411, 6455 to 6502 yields 0.3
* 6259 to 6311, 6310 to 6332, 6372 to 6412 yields 0.7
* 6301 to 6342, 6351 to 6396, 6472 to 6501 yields -2.2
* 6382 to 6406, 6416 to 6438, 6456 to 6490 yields 0.0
